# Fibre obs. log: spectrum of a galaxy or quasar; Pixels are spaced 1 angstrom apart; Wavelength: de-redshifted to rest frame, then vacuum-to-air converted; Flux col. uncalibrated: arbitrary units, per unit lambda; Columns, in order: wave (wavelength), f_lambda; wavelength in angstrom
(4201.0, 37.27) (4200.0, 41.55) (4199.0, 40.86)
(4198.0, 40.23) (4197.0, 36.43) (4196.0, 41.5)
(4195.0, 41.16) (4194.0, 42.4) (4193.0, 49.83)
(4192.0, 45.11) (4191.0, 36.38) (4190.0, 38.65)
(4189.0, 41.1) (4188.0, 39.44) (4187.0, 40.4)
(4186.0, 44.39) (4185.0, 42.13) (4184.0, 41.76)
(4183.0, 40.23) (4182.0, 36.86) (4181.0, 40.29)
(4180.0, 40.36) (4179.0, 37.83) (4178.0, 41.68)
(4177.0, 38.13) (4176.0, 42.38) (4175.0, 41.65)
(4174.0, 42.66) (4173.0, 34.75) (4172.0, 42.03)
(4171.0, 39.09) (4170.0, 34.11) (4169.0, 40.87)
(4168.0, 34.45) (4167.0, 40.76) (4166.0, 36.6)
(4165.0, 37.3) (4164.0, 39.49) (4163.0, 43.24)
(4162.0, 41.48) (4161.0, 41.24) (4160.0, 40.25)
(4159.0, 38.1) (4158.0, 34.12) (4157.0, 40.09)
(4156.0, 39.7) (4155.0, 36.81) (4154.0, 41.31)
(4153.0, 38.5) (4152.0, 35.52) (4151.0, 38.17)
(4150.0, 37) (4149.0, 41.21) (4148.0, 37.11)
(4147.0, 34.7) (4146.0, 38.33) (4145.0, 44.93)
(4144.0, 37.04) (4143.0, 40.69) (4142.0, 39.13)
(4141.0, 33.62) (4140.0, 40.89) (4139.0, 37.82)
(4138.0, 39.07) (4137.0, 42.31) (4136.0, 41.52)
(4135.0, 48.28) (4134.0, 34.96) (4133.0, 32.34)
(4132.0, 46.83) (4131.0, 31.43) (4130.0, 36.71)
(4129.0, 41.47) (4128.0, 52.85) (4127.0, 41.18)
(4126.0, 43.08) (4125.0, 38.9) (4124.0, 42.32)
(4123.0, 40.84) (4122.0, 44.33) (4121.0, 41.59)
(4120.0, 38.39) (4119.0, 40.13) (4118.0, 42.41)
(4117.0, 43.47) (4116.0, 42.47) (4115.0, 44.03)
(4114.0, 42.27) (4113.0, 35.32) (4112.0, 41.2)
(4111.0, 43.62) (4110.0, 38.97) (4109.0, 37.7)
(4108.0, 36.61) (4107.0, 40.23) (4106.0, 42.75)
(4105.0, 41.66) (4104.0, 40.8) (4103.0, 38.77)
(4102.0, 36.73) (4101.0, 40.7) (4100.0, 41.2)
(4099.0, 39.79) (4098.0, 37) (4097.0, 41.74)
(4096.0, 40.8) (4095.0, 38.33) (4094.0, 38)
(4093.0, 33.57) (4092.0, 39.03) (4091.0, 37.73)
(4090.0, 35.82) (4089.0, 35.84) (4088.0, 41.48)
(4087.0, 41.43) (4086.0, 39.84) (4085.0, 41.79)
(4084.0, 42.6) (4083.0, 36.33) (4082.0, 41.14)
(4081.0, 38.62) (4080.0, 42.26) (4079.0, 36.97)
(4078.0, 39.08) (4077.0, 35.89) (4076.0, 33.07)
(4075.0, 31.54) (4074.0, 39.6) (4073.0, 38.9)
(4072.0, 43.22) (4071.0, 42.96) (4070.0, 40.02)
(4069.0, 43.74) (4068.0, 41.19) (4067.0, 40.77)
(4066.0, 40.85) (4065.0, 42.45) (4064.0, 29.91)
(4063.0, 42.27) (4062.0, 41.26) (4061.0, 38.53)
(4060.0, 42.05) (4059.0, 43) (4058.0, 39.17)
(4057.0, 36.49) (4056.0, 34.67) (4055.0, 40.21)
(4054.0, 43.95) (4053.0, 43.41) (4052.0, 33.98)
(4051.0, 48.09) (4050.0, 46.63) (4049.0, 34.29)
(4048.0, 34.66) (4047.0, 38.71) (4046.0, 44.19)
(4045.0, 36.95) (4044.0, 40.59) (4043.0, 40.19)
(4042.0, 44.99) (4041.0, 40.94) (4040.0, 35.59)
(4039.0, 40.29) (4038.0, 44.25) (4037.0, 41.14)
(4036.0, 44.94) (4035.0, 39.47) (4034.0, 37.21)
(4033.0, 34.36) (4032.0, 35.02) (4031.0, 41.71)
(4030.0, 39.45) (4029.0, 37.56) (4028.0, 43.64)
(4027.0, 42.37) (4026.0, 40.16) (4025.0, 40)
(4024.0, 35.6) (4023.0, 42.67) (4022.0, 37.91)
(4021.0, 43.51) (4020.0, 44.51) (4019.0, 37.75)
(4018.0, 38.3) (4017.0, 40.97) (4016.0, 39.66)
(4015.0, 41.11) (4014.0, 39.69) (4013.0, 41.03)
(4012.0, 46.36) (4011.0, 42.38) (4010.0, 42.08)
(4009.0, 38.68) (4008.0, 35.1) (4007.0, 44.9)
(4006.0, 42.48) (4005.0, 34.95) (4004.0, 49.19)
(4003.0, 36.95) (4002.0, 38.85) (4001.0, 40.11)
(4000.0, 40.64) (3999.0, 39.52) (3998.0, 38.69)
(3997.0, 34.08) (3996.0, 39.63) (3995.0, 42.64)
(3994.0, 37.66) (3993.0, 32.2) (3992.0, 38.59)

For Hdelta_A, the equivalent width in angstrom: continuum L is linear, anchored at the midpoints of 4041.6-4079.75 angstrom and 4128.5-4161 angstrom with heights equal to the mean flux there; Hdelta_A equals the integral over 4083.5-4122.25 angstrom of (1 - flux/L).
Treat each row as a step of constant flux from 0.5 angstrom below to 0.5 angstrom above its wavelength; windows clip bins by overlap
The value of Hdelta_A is -0.73 angstrom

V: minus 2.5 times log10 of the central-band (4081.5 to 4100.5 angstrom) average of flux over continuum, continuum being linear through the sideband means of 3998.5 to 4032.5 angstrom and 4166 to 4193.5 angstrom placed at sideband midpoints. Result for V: 0.03 mag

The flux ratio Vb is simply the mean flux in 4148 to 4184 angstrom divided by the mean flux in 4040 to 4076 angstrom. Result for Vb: 1.0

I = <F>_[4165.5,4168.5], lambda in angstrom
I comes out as 37.3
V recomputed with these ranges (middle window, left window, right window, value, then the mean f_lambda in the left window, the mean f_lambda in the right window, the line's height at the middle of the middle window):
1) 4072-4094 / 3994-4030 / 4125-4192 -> 0.05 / 40.3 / 39.6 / 40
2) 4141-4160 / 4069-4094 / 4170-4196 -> 0.05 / 38.8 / 40.7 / 40.1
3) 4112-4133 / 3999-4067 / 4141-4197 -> -0.04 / 40.2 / 39.6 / 39.8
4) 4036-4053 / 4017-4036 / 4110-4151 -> -0.02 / 39.7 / 40.4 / 39.8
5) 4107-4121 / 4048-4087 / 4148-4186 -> -0.03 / 39.7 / 39.3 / 39.5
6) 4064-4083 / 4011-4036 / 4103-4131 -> 0.04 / 40.1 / 41.1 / 40.6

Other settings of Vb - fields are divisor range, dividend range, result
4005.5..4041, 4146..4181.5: 0.96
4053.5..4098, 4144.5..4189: 1.00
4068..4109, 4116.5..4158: 1.02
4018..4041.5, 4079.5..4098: 0.98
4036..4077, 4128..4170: 0.98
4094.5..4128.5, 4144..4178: 0.95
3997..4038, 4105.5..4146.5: 1.01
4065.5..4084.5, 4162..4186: 1.01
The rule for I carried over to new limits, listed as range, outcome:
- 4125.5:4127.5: 42.1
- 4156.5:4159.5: 37.4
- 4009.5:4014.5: 42.3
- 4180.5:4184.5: 39.8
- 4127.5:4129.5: 47.2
